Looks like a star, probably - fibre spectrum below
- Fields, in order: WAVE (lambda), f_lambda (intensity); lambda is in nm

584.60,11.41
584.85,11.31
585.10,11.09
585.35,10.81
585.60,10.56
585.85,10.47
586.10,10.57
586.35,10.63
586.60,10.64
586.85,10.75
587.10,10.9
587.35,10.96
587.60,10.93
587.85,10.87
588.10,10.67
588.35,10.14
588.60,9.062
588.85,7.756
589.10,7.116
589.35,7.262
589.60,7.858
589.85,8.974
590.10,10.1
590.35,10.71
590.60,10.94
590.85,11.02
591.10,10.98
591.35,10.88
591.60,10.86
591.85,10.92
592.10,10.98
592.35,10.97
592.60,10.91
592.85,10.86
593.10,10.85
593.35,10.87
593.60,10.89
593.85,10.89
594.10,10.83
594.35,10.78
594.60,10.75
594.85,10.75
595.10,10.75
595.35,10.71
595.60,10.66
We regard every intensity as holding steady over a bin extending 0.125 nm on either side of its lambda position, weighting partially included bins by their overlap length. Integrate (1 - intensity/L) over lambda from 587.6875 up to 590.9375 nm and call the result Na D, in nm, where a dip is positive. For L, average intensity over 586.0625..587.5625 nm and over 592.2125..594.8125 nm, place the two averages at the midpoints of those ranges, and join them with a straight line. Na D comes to 0.41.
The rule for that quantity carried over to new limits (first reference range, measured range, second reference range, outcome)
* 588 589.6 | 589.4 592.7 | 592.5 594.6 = -0.25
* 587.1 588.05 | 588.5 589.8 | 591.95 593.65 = 0.36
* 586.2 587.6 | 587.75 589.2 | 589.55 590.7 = 0.15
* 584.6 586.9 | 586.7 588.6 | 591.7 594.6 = 0.03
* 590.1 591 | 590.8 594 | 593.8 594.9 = -0.04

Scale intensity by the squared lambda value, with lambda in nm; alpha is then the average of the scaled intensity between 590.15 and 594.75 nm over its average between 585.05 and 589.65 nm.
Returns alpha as 1.1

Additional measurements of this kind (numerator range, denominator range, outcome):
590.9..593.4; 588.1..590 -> 1.30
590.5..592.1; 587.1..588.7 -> 1.05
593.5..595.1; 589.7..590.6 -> 1.09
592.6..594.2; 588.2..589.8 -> 1.33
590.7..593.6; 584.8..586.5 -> 1.04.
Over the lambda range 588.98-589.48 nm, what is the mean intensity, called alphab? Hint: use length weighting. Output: 7.2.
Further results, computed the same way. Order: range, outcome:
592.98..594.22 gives 10.9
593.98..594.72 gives 10.8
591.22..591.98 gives 10.9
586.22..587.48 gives 10.8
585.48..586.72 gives 10.6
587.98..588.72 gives 9.96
